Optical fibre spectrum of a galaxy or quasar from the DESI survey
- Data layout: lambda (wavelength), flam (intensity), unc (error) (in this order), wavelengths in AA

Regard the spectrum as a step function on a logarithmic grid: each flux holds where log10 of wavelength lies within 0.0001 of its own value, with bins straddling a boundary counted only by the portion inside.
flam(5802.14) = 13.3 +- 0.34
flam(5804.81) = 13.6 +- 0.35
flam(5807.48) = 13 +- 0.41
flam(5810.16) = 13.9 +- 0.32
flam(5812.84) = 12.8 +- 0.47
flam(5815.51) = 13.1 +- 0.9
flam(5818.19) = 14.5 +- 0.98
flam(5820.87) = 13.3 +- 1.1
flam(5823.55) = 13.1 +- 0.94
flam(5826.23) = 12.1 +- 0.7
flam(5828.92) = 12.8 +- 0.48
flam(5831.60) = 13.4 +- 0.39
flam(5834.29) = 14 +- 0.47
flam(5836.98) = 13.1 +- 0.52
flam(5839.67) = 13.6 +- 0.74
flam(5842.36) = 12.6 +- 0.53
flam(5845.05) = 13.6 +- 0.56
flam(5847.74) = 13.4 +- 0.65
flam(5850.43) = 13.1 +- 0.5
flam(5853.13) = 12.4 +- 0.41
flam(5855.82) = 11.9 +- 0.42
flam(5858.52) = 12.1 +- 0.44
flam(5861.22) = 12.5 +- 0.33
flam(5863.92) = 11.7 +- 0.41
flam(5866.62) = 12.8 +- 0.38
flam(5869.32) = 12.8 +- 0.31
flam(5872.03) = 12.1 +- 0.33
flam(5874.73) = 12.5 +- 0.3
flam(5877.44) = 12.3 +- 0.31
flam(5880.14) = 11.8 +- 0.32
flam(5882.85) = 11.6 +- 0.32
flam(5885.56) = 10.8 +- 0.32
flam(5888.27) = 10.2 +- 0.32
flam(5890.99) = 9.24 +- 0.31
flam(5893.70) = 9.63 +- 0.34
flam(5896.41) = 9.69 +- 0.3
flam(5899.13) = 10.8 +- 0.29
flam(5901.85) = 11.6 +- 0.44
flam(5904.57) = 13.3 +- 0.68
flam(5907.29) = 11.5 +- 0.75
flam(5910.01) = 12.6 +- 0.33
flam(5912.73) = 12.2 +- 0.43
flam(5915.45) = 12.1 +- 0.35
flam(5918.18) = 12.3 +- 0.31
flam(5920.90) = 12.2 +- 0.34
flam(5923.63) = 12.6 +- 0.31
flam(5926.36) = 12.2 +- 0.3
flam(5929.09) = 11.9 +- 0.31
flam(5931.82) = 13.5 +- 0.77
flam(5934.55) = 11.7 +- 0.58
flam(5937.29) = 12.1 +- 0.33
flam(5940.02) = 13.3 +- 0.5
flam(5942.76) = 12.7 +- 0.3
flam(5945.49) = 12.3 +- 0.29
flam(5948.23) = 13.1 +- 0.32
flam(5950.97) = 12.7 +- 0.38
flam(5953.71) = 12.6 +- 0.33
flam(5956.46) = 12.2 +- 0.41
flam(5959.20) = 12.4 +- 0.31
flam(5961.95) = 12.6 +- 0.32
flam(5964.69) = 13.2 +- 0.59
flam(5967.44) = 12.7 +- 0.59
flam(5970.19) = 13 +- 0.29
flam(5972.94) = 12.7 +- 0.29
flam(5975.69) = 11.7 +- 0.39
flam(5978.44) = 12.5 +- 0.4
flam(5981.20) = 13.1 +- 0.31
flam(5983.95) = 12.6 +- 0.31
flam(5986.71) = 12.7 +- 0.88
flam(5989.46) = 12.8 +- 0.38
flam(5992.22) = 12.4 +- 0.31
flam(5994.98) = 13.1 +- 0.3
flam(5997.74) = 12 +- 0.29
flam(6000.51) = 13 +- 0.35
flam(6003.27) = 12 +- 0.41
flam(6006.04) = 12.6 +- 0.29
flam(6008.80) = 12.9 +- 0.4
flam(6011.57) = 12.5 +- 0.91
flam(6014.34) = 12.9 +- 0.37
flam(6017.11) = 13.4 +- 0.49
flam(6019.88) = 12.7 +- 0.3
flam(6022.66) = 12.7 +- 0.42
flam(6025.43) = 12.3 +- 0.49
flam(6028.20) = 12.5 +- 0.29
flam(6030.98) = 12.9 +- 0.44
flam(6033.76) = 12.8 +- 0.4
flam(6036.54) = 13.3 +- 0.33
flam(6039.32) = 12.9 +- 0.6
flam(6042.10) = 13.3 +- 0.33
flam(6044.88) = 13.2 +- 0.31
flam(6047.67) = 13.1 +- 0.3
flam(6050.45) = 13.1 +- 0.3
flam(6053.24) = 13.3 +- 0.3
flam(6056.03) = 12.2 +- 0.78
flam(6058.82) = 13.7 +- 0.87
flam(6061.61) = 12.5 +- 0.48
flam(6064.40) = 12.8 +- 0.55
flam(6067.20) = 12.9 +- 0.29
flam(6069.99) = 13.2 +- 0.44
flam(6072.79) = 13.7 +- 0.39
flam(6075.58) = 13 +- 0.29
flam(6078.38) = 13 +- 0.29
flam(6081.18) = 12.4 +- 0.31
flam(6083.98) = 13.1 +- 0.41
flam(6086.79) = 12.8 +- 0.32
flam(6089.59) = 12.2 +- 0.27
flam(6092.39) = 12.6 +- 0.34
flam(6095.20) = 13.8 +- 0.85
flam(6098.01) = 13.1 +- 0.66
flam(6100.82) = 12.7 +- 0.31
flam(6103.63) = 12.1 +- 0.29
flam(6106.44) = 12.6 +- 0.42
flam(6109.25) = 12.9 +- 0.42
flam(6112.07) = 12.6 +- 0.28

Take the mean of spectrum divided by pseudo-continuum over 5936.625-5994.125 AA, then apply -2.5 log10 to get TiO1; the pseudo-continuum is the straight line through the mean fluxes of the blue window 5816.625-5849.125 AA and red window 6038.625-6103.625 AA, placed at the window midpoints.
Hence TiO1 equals 0.039 mag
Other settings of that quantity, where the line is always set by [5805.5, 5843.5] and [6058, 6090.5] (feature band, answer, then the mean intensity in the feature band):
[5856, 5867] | 0.087 mag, 12.2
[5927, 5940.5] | 0.058 mag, 12.4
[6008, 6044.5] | 0.011 mag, 12.9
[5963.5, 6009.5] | 0.034 mag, 12.6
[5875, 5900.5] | 0.220 mag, 10.7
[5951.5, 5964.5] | 0.046 mag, 12.5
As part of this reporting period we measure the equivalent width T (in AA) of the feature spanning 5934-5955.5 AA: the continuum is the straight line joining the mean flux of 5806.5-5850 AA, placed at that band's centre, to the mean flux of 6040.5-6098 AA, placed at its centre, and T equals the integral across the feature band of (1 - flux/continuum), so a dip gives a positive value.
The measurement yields 0.9 AA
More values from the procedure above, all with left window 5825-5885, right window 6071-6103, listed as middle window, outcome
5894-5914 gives 1.8 AA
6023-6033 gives 0.2 AA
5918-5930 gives 0.4 AA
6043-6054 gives -0.3 AA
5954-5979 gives 0.4 AA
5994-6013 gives 0.4 AA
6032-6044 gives -0.2 AA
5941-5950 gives 0.0 AA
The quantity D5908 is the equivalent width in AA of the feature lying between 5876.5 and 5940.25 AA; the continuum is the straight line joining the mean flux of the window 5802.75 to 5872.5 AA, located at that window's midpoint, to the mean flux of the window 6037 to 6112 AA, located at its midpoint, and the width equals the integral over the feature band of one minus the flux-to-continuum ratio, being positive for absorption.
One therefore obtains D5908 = 6.3 AA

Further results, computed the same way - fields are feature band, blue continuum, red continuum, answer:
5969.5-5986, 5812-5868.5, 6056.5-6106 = 0.4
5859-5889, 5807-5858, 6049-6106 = 2.6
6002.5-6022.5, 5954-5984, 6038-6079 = 0.1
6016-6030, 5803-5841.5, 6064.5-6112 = 0.3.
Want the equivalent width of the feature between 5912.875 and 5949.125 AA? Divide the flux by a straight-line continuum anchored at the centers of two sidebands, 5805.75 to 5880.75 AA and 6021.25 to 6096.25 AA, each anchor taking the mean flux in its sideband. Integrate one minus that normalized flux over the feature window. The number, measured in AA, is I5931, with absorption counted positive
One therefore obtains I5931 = 1.3 AA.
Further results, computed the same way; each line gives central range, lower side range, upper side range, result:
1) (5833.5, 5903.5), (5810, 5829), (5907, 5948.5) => 4.7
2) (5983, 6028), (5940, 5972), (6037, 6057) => 0.8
